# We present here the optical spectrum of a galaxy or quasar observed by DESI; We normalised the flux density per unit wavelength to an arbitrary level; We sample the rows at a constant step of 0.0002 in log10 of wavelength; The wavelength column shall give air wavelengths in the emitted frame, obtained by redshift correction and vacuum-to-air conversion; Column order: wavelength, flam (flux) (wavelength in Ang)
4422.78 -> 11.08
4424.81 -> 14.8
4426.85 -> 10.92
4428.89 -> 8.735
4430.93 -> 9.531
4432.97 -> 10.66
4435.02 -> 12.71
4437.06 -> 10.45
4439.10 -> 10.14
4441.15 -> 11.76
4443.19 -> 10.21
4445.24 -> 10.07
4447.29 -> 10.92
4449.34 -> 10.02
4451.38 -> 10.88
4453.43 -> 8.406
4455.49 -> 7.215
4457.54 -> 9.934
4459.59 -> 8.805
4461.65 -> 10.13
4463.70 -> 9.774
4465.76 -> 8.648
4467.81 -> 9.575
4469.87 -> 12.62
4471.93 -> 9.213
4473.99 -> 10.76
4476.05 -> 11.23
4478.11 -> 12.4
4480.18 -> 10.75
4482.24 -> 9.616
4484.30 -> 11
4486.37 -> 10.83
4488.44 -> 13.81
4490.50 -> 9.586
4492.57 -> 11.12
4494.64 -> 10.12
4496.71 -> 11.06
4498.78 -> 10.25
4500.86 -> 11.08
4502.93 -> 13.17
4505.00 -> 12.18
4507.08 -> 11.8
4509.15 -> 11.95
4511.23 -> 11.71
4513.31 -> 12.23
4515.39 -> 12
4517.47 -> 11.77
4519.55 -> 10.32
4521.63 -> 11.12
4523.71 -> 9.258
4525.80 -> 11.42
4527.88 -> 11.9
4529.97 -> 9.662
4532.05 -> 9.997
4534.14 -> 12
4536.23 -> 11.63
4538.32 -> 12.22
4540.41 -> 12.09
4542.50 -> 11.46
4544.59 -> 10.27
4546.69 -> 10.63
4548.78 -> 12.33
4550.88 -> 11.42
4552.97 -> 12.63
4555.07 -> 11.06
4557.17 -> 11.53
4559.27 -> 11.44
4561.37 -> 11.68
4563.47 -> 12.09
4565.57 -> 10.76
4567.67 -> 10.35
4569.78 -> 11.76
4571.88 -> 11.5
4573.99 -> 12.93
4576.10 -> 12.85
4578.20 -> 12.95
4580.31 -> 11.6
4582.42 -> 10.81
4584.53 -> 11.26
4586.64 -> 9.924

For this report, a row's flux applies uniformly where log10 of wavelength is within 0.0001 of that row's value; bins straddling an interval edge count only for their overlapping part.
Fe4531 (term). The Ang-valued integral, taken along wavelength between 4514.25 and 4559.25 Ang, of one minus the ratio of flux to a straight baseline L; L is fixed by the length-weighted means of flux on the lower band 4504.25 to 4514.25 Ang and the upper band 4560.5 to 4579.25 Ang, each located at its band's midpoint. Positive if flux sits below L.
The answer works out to 2.4 Ang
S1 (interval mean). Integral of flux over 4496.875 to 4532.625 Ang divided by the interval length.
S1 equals 11.3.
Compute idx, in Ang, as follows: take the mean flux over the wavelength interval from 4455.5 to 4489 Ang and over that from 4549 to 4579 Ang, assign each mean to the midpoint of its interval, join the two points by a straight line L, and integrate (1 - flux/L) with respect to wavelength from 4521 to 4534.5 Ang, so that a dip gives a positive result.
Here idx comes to 0.7 Ang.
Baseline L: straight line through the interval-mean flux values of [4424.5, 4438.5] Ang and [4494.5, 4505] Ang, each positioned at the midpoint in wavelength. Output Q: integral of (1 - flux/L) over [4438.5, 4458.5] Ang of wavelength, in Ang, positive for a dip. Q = 1.9 Ang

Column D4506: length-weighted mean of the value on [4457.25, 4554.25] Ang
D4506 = 11.1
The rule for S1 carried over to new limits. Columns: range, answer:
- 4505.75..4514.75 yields 11.9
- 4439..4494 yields 10.4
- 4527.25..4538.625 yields 11.1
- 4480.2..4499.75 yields 10.8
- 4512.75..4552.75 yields 11.3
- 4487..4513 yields 11.5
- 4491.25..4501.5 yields 10.7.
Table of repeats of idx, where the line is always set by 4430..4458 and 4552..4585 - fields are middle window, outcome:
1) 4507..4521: -0.8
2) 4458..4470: 0.8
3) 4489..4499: 0.2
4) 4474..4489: -0.8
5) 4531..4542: -0.2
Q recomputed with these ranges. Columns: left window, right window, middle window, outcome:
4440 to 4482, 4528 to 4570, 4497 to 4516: -1.8 Ang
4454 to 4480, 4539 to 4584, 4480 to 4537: -2.5 Ang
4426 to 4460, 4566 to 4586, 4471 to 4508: -1.6 Ang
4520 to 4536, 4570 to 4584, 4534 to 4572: -0.3 Ang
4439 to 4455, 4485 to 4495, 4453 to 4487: 2.1 Ang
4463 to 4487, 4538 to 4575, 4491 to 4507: -0.6 Ang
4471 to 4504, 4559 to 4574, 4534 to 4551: -0.3 Ang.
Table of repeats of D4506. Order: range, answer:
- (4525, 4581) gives 11.6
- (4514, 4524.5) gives 11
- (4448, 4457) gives 9.24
